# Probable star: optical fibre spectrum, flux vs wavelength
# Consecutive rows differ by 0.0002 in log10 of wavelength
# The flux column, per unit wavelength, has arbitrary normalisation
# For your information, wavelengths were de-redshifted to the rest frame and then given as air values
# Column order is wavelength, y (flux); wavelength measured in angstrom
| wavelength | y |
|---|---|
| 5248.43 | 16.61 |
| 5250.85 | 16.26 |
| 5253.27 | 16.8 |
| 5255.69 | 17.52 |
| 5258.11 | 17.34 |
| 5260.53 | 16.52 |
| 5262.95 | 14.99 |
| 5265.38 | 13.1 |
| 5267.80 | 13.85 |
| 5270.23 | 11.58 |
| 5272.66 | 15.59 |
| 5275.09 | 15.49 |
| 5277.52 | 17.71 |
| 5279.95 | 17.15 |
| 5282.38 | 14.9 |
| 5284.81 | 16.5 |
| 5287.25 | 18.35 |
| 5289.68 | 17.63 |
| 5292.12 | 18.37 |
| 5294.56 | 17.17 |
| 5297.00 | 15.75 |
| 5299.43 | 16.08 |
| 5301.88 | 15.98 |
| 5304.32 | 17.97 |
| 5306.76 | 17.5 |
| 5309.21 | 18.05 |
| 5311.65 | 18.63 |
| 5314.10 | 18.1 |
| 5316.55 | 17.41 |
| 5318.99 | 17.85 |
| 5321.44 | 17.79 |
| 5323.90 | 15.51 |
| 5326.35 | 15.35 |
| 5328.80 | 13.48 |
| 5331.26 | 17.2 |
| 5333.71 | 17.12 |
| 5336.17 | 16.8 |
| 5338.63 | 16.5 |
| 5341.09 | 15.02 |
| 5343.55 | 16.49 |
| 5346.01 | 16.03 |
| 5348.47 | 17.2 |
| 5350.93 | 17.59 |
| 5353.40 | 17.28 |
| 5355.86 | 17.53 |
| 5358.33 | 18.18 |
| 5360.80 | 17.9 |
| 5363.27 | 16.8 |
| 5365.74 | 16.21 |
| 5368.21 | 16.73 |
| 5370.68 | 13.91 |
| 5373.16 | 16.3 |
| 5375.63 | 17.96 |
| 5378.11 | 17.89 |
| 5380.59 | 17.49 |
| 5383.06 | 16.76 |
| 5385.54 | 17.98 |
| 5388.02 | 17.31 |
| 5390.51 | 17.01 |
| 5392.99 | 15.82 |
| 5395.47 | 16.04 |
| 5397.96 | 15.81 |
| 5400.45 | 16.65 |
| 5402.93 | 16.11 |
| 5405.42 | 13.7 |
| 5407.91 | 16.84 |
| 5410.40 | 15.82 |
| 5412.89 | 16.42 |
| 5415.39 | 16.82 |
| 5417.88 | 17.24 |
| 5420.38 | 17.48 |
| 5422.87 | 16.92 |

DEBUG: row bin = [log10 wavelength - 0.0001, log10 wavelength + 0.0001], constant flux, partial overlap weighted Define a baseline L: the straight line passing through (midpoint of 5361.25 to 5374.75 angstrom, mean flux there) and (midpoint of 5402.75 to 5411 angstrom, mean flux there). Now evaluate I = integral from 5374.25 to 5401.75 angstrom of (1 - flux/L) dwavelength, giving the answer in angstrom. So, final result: -2.0 angstrom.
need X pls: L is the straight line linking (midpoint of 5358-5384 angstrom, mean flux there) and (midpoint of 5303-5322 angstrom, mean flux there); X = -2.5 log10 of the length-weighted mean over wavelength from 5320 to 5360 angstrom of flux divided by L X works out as 0.05 mag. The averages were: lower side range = 17.9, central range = 16.6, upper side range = 16.9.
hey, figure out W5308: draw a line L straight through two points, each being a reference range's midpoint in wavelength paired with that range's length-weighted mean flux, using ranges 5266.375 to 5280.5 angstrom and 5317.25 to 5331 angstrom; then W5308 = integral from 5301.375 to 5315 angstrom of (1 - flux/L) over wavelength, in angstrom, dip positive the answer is -1.7 angstrom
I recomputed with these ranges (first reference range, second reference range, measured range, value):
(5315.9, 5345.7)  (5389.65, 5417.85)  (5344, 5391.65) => -2.4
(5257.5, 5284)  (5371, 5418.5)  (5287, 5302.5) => -1.5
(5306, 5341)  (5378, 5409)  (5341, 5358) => -0.2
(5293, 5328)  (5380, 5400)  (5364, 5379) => 0.3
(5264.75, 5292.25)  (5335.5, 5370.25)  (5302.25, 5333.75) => -1.4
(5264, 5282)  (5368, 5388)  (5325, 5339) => 0.0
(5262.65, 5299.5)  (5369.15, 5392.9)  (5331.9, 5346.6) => 0.1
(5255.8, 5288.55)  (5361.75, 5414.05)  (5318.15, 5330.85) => 0.0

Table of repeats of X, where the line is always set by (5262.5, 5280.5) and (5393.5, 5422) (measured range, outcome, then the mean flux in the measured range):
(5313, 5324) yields -0.144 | 17.5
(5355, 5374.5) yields -0.058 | 16.7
